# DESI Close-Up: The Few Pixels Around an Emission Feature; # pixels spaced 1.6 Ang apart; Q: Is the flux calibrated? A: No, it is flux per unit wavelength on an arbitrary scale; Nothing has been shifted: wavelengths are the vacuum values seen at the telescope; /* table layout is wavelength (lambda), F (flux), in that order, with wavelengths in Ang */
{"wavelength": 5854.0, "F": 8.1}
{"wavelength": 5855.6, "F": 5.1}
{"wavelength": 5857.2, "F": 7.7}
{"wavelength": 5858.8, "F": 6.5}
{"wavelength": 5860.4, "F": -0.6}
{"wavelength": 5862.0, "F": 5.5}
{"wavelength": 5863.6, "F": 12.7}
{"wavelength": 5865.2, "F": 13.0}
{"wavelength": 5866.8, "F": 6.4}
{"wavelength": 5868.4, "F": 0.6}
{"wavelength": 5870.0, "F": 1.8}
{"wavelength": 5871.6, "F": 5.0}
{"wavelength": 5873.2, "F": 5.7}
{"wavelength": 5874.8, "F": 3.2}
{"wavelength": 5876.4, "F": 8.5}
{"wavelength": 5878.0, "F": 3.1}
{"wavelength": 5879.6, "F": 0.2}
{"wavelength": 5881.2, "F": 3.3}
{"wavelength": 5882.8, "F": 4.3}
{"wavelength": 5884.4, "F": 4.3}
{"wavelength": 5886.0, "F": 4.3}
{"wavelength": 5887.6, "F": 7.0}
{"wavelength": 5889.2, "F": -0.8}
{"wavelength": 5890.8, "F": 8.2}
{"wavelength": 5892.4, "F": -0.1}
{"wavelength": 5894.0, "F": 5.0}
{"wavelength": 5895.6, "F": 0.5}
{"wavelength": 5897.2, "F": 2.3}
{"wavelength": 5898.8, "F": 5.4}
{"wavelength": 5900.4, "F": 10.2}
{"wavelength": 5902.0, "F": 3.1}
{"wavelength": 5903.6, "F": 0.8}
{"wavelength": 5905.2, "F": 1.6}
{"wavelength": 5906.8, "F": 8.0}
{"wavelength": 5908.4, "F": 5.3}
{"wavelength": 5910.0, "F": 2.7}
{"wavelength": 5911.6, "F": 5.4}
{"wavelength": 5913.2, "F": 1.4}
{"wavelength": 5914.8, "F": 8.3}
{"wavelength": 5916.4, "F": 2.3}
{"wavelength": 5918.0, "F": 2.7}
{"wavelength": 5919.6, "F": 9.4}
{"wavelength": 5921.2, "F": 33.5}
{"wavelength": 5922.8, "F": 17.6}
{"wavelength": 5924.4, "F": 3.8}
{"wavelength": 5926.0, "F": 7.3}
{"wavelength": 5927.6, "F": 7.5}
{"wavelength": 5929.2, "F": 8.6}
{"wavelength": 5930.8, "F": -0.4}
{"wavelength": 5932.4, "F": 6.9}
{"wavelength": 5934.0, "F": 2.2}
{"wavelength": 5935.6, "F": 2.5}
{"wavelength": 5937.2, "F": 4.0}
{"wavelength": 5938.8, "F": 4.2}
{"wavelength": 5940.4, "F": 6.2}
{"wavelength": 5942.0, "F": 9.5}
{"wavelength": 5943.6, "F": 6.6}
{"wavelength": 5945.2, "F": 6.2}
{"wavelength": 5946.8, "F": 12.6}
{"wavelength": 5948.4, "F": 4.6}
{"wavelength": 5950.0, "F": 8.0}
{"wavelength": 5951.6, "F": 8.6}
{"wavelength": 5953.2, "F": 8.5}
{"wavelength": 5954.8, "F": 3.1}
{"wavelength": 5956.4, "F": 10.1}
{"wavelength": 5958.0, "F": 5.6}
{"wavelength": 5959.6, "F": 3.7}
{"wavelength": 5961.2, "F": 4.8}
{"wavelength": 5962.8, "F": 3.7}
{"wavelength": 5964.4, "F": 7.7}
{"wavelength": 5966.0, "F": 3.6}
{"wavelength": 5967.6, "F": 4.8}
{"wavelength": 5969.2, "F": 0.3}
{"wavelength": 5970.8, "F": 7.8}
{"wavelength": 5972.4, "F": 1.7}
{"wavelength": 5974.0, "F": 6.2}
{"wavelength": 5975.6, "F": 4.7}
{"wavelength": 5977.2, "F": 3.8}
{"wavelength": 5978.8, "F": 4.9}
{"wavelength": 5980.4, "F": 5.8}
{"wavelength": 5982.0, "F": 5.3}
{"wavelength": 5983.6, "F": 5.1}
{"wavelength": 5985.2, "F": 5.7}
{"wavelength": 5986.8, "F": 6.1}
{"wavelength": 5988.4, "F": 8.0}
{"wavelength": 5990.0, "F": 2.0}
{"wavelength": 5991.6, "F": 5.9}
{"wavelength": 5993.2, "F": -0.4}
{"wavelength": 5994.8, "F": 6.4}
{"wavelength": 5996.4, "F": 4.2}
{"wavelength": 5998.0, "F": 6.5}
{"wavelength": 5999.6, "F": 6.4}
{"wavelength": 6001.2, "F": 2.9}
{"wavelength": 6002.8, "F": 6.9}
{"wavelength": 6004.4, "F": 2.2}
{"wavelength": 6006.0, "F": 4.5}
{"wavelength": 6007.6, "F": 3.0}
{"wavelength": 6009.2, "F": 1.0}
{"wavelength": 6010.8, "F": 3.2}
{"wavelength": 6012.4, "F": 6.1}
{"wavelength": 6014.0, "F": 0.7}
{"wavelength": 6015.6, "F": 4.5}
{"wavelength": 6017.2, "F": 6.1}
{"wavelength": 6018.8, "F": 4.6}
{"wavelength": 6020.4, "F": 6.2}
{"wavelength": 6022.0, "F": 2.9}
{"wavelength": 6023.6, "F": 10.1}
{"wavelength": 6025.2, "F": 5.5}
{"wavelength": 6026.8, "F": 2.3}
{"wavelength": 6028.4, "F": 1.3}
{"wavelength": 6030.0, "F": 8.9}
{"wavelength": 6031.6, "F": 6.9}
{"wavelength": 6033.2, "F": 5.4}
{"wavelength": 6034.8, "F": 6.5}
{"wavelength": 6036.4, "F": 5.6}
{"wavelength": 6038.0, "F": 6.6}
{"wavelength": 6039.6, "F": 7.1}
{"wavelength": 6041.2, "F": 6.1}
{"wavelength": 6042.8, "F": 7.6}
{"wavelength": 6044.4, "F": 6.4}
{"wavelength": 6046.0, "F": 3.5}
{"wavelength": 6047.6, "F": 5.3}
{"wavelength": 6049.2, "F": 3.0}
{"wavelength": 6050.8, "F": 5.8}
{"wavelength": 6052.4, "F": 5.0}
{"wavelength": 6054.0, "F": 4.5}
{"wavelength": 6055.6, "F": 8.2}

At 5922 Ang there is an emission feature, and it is [O III] 5007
